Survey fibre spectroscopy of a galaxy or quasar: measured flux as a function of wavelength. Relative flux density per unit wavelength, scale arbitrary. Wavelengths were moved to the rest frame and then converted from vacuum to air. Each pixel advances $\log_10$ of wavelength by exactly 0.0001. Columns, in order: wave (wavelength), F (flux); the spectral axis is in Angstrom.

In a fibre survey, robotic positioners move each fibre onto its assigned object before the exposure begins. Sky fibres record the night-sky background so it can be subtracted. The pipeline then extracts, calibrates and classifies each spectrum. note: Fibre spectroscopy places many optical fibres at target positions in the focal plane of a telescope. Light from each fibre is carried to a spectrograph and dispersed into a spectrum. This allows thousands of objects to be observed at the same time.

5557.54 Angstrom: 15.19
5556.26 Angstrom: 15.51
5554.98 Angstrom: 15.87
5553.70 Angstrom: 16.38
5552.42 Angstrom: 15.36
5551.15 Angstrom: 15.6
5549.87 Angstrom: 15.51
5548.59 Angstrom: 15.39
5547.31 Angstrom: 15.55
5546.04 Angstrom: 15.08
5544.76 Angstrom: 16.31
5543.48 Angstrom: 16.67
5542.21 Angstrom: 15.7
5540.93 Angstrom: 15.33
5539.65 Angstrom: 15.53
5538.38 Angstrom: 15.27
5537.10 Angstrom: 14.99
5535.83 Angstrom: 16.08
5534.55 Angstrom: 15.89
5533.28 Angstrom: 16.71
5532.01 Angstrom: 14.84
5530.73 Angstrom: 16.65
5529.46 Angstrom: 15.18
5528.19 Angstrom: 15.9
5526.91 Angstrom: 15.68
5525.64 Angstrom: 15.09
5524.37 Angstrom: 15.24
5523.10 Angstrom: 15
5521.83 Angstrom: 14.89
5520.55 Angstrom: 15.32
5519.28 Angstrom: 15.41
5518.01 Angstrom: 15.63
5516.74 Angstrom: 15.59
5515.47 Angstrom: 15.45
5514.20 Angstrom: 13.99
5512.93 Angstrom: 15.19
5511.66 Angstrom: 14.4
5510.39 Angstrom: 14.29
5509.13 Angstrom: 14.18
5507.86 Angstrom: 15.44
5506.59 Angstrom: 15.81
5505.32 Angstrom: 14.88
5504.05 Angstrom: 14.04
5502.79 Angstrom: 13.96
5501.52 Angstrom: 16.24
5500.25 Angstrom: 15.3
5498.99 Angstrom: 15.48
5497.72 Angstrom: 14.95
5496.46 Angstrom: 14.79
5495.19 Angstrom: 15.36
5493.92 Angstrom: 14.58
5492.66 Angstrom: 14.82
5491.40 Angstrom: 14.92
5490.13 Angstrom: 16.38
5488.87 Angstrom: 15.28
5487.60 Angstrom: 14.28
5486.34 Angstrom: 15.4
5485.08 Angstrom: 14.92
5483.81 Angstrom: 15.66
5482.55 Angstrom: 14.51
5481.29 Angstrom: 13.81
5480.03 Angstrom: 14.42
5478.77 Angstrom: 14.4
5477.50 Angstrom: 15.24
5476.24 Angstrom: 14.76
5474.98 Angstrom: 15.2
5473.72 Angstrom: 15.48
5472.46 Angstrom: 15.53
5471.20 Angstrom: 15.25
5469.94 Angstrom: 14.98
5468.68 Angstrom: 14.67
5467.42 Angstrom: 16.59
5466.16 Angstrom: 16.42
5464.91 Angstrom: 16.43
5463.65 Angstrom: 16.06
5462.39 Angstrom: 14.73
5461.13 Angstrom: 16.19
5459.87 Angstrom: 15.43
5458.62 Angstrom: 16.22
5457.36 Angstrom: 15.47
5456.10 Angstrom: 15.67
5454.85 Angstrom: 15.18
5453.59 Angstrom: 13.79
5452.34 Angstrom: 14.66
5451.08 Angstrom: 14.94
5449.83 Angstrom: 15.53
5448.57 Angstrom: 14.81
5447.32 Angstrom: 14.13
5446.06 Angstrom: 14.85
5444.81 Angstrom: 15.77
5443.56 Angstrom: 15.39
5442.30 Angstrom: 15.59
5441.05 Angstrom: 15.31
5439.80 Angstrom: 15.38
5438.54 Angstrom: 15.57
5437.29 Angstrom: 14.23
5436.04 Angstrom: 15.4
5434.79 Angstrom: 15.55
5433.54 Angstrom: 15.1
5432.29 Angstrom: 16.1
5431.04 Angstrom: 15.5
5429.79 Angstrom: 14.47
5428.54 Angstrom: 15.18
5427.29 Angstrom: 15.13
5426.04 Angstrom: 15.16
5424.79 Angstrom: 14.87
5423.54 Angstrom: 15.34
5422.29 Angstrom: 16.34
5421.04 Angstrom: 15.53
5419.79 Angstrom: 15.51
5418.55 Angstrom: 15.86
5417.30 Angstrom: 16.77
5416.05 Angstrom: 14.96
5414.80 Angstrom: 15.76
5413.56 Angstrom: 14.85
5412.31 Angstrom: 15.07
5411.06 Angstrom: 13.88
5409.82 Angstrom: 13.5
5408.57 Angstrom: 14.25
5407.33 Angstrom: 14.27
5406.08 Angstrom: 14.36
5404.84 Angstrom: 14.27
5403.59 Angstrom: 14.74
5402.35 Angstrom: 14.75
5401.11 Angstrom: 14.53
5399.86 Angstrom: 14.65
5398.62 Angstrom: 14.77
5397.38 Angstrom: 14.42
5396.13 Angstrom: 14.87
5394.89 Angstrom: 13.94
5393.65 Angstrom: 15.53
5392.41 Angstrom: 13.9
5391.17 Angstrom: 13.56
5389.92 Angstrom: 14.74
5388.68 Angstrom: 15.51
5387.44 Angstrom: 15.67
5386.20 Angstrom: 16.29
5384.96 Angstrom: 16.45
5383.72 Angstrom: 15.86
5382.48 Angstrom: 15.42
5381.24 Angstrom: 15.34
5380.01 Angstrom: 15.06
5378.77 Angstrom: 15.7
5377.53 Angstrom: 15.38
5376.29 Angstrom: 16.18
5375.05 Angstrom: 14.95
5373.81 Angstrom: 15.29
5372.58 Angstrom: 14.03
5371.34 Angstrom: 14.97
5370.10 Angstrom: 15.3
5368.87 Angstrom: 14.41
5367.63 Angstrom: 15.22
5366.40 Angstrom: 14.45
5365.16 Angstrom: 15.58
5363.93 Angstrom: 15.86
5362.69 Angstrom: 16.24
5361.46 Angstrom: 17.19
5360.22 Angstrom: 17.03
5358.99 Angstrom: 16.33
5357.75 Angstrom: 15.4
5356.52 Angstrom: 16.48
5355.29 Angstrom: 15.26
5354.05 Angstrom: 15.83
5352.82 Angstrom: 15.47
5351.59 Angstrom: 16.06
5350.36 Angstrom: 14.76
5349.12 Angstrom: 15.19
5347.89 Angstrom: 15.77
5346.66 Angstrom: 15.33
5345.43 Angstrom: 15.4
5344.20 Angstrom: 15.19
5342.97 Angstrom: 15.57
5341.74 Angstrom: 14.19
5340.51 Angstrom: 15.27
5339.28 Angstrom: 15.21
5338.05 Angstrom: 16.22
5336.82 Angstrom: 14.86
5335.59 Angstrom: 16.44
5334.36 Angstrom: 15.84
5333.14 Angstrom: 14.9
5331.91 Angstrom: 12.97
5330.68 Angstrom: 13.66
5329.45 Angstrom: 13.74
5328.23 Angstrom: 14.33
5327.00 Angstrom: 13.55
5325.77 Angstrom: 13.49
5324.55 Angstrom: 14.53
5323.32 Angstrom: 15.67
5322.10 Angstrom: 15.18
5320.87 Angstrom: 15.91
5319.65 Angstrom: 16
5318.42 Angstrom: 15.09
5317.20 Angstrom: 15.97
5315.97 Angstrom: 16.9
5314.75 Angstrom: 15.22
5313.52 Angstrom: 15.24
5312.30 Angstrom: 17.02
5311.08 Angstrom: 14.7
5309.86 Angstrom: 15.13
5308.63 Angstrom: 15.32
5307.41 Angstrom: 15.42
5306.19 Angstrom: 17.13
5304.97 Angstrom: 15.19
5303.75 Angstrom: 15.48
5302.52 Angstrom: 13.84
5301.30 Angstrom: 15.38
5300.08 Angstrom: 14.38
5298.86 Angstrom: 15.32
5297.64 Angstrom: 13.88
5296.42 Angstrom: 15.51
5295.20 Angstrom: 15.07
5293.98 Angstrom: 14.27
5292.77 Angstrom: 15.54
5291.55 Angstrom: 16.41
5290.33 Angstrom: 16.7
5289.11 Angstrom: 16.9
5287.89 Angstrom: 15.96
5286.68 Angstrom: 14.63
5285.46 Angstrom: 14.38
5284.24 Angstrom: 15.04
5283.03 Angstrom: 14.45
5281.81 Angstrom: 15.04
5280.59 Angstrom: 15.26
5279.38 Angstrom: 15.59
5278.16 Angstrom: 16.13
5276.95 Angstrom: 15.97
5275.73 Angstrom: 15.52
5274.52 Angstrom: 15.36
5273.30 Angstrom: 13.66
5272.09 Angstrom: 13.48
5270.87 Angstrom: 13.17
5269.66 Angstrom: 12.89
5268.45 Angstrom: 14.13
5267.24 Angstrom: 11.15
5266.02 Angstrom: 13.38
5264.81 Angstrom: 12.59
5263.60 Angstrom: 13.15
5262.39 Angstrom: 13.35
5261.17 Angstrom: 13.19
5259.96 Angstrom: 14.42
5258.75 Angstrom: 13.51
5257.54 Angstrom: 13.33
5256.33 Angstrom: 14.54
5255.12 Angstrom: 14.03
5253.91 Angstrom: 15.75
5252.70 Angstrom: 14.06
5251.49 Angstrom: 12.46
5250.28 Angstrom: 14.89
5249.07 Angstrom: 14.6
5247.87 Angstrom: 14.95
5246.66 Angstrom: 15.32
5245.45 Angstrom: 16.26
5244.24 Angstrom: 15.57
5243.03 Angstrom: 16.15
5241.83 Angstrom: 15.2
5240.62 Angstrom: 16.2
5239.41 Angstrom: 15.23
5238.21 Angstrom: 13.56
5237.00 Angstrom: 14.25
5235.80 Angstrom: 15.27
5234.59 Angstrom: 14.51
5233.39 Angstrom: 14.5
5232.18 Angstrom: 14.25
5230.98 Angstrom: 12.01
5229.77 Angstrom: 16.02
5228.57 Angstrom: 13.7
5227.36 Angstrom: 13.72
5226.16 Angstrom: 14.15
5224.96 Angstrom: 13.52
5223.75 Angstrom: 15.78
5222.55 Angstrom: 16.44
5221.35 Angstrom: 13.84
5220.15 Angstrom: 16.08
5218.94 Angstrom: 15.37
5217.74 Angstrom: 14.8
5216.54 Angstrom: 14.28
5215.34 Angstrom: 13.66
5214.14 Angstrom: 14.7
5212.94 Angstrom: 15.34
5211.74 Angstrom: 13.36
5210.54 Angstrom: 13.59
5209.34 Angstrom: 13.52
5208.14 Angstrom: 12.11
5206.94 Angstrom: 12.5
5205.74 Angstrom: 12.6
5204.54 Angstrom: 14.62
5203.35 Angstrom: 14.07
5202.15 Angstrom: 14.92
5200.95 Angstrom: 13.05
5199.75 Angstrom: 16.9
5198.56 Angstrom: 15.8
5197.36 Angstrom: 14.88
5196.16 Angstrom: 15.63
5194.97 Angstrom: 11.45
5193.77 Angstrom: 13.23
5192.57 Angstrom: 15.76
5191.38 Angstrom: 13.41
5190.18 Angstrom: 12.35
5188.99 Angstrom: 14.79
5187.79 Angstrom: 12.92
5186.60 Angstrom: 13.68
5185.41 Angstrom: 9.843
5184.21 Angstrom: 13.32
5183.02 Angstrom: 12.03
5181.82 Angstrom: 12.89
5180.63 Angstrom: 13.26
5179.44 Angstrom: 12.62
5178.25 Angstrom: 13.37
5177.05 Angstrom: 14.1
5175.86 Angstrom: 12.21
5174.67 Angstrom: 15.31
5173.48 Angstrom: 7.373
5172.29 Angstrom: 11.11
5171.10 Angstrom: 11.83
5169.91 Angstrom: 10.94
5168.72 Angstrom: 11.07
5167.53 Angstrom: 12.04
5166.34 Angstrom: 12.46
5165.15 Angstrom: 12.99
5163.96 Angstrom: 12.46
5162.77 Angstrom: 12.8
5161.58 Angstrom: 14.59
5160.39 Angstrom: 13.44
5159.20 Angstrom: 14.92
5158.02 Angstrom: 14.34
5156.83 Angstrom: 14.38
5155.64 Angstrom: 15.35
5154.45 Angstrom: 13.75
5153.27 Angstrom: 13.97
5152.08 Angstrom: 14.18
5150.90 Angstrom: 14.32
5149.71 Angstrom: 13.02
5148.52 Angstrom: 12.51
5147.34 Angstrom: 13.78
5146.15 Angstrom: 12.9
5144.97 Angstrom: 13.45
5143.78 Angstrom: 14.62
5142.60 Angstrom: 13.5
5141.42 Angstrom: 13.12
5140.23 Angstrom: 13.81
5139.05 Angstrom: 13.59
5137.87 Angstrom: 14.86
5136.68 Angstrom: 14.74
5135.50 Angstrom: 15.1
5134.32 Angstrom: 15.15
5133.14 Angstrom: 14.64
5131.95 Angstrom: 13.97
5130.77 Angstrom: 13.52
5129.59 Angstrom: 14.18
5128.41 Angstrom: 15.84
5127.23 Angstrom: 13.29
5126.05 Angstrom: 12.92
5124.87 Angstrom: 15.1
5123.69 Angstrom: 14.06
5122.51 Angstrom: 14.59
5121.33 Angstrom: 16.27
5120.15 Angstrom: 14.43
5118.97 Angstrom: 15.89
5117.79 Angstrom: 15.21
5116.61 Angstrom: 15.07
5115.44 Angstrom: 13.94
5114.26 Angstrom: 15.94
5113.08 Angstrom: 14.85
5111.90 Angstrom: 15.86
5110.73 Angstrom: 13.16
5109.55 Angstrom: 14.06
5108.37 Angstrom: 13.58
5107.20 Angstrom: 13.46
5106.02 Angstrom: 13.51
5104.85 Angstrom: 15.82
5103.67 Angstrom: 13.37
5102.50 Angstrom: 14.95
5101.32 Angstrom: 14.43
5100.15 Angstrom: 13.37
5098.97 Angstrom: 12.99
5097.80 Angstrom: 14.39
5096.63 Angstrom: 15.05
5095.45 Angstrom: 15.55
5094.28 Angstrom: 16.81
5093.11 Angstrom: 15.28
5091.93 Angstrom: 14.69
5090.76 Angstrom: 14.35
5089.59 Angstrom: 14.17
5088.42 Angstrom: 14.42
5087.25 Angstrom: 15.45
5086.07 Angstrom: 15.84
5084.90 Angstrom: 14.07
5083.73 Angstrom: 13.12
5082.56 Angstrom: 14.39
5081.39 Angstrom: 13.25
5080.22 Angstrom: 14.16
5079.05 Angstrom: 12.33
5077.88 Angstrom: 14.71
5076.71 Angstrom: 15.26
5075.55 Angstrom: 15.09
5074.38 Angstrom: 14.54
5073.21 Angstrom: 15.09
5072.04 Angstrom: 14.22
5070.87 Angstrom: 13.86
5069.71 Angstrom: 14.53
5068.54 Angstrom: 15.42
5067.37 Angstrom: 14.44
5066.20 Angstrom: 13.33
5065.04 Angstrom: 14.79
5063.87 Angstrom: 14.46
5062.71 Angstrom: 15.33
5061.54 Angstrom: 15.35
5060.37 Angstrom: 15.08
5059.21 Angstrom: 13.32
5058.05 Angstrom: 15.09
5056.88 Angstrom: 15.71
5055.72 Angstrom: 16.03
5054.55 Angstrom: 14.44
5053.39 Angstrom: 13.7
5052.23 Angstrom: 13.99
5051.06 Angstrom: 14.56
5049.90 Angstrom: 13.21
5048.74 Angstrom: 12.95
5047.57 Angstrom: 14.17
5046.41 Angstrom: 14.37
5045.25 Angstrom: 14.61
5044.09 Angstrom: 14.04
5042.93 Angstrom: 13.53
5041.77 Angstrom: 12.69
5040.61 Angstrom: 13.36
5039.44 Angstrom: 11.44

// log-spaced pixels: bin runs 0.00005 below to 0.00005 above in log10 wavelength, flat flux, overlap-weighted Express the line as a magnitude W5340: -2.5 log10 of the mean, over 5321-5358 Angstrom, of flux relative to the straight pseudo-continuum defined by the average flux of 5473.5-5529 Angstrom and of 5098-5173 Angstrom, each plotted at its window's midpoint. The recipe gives -0.04 mag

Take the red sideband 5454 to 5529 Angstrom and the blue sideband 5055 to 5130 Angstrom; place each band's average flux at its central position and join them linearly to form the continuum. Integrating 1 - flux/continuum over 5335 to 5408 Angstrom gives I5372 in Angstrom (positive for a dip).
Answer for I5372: -1.28 Angstrom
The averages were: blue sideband 14.6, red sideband 15.2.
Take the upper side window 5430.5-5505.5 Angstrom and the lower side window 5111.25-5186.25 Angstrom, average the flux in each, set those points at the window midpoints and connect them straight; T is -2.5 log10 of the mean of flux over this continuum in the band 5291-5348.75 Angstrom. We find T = -0.05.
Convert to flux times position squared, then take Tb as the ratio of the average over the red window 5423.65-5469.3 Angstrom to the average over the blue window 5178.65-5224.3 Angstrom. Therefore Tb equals 1.21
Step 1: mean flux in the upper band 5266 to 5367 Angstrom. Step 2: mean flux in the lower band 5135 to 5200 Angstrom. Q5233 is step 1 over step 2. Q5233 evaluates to 1.13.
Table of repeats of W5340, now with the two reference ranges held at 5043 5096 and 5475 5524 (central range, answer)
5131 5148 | 0.04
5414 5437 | -0.04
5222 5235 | 0.02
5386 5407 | 0.01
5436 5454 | -0.01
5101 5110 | 0.03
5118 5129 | -0.01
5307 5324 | -0.06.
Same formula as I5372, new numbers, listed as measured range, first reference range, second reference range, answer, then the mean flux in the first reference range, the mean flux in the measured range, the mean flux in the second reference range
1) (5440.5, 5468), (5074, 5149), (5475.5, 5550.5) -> -0.6 Angstrom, 14.4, 15.4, 15.2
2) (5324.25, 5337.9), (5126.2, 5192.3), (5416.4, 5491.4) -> 0.0 Angstrom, 13.4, 14.5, 15.3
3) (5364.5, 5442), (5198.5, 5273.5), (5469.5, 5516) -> -2.0 Angstrom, 14.2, 15.1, 15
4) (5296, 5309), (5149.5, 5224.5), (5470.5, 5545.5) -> -0.9 Angstrom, 13.6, 15.2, 15.2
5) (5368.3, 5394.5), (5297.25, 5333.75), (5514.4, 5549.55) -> 0.0 Angstrom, 15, 15.2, 15.5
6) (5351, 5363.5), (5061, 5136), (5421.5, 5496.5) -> -0.9 Angstrom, 14.5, 16.1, 15.2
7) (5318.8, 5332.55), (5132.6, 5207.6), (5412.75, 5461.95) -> 0.1 Angstrom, 13.5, 14.5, 15.3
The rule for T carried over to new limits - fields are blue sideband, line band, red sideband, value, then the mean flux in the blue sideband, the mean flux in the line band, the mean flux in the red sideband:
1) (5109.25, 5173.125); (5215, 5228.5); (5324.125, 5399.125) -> -0.023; 13.9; 14.7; 15.2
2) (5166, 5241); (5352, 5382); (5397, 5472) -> -0.058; 13.7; 15.5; 15.2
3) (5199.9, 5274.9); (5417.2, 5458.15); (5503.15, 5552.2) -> -0.019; 14.2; 15.3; 15.4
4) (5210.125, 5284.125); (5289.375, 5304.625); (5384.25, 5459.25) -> -0.041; 14.4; 15.2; 15.1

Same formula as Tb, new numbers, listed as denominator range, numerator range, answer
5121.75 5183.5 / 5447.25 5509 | 1.27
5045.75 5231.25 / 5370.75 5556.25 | 1.22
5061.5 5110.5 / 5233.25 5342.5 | 1.11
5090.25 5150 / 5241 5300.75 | 1.08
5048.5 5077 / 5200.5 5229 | 1.03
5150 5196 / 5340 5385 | 1.28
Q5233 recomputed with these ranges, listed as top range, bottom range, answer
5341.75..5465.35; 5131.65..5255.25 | 1.10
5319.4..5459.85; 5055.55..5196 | 1.08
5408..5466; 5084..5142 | 1.05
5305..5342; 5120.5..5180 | 1.12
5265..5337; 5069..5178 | 1.07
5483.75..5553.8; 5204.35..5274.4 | 1.08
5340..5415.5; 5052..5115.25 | 1.04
